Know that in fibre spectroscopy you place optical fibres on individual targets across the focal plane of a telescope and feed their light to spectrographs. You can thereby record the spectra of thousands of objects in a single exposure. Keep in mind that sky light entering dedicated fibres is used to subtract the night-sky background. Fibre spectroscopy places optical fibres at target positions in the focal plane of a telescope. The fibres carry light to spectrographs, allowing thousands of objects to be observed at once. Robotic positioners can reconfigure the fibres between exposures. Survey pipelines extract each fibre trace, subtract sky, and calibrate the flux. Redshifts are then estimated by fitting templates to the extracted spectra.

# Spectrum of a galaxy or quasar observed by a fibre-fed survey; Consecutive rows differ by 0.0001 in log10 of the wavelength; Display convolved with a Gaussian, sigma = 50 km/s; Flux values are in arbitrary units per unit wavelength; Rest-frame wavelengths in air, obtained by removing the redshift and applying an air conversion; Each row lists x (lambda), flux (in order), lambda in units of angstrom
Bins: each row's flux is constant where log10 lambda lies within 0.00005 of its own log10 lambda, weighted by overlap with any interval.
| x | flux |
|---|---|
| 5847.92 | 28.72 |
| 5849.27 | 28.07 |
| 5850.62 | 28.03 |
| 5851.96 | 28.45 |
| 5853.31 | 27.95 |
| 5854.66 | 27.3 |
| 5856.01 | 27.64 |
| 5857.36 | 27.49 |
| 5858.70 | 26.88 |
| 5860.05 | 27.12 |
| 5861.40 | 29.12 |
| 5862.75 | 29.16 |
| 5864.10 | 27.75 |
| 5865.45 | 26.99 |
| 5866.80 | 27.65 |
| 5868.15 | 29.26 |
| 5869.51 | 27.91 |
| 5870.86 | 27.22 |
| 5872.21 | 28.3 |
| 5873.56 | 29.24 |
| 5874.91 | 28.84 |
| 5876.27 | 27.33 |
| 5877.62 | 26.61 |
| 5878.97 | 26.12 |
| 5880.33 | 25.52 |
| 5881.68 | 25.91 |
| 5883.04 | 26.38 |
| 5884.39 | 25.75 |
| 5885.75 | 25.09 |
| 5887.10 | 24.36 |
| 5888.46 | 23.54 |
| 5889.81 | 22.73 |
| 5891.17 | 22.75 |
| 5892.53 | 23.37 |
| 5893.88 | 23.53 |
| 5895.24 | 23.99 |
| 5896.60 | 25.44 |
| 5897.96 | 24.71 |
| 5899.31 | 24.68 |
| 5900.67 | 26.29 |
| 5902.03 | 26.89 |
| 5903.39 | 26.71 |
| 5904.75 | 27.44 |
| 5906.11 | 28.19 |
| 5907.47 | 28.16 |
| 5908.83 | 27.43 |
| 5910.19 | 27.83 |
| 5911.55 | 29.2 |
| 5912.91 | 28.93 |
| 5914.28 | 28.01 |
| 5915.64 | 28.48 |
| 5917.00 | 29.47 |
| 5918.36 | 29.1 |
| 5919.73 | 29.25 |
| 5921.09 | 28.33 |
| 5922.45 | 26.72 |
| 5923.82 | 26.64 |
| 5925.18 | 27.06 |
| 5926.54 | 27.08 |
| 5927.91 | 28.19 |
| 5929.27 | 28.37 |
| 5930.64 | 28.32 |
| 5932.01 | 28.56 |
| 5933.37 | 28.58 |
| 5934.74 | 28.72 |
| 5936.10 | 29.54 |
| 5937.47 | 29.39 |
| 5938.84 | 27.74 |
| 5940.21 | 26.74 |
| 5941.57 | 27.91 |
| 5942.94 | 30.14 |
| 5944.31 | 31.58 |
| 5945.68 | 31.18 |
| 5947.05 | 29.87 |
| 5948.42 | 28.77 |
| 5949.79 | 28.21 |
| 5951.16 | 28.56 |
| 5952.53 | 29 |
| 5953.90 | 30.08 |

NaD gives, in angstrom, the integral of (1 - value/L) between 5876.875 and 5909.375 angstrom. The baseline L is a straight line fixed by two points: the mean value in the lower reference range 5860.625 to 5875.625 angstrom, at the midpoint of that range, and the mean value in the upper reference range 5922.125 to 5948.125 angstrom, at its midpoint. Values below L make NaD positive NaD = 3.3 angstrom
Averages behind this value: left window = 28.3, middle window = 25.5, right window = 28.6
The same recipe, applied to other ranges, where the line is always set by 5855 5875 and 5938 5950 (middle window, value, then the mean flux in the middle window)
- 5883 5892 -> 1.3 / 24.2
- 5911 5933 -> 0.5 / 28.2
